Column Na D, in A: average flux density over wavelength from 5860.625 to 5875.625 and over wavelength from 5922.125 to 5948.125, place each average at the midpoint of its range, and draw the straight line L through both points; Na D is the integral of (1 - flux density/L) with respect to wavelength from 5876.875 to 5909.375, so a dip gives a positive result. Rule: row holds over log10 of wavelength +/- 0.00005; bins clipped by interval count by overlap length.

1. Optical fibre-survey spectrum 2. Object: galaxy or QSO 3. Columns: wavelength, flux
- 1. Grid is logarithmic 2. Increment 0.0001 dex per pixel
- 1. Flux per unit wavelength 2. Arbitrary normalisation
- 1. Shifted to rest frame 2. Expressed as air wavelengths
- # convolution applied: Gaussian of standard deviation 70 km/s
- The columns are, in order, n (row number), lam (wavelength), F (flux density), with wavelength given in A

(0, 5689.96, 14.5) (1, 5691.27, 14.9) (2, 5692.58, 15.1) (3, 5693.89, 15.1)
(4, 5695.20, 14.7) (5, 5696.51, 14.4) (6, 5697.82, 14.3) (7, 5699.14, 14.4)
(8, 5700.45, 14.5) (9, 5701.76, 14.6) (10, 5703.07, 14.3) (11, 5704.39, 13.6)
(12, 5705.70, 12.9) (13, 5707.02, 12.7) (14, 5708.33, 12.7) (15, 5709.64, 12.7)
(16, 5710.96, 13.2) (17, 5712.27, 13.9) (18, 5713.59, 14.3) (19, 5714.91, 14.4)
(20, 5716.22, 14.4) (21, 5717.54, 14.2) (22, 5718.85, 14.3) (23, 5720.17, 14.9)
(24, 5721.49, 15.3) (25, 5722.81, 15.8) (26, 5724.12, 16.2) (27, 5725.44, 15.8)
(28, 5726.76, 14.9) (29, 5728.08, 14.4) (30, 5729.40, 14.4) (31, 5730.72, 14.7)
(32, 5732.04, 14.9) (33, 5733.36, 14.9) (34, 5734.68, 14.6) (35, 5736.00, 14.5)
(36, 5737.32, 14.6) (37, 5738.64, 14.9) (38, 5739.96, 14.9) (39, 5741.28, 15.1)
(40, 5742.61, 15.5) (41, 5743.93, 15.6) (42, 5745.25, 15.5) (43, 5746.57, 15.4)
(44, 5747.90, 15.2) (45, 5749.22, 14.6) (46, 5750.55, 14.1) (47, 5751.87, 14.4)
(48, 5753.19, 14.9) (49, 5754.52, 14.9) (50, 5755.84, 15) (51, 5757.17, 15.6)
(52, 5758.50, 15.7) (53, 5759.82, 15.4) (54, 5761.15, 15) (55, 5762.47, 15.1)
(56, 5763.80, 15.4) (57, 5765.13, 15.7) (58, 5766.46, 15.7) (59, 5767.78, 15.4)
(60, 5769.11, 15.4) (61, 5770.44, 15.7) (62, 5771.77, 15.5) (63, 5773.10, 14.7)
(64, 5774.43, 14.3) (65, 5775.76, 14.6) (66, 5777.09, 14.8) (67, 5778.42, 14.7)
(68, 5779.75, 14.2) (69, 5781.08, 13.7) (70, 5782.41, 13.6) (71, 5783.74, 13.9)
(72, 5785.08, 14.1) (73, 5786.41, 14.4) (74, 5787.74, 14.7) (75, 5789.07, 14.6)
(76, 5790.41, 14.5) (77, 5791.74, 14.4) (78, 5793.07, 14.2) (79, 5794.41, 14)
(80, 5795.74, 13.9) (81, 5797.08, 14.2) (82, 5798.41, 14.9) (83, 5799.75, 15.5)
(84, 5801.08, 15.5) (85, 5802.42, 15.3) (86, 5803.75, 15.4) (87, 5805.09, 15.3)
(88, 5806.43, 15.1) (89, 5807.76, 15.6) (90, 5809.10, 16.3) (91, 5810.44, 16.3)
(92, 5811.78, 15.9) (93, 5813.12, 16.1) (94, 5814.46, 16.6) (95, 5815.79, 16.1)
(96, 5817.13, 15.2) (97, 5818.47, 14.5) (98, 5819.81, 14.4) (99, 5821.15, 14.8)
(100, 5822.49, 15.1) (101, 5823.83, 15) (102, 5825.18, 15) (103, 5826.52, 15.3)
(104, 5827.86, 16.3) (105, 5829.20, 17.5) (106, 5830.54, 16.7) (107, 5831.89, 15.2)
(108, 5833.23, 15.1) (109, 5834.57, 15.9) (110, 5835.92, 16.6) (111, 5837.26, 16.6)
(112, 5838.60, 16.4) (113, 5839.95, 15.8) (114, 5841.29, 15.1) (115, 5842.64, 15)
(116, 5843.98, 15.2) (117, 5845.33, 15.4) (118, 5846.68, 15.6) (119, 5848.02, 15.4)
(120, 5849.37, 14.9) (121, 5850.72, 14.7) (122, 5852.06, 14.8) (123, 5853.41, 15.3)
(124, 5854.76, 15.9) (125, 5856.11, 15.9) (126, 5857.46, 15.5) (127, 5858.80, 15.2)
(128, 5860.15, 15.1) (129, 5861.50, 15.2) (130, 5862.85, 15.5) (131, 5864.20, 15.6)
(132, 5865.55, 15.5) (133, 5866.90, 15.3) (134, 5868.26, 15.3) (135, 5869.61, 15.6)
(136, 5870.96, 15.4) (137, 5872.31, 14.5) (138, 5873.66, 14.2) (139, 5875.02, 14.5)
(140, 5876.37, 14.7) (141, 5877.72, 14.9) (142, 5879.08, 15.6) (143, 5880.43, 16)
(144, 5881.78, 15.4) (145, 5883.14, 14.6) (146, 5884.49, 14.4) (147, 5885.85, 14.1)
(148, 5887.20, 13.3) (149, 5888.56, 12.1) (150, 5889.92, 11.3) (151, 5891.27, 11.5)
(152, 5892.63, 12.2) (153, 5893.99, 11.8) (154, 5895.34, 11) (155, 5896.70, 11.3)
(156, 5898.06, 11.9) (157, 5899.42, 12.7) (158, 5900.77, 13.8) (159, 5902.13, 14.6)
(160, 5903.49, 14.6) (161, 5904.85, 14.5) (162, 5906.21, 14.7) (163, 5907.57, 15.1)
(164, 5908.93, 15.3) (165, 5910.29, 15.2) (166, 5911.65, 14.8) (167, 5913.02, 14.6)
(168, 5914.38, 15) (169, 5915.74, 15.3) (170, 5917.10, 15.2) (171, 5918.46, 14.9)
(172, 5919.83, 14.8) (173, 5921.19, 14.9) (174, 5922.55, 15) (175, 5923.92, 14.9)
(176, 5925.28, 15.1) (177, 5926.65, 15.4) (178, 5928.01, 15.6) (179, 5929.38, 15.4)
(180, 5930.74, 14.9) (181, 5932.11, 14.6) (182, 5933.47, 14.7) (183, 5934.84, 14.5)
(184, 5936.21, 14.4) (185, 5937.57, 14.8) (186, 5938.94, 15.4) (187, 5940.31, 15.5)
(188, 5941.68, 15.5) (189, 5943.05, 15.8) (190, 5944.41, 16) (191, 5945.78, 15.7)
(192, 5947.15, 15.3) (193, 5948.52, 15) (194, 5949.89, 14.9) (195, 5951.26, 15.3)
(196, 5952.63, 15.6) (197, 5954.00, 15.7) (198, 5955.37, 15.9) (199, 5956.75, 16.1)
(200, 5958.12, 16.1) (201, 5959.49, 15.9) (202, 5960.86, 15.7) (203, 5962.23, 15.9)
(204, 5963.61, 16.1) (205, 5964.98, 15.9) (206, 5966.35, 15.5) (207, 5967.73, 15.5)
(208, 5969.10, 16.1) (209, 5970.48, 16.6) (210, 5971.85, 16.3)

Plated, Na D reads 3.3 A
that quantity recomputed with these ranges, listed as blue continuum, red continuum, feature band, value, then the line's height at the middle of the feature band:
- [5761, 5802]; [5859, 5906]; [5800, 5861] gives -4.85 A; 14.4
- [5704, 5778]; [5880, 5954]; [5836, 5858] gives -1.38 A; 14.6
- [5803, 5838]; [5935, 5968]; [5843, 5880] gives 1.02 A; 15.6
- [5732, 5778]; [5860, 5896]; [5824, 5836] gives -1.09 A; 14.6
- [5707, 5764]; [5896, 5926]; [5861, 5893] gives 0.13 A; 14.5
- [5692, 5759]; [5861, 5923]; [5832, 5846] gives -1.26 A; 14.4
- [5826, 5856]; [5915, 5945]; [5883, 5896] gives 2.39 A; 15.4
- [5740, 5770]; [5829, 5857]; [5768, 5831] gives 1.49 A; 15.4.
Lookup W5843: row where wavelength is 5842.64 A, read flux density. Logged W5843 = 15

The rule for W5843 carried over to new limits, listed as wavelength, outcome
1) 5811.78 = 15.9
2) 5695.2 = 14.7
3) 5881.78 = 15.4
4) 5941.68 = 15.5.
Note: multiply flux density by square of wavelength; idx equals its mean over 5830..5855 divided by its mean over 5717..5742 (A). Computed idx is 1.1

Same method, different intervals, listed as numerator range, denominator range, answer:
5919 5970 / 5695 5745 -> 1.15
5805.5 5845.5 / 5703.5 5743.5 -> 1.12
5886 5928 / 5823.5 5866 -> 0.91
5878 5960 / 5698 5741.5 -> 1.08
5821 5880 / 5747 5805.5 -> 1.07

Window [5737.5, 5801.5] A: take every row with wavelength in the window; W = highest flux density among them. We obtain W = 15.7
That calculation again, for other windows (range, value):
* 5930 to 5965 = 16.1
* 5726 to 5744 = 15.6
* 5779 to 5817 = 16.6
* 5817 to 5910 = 17.5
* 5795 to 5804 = 15.5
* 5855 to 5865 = 15.9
